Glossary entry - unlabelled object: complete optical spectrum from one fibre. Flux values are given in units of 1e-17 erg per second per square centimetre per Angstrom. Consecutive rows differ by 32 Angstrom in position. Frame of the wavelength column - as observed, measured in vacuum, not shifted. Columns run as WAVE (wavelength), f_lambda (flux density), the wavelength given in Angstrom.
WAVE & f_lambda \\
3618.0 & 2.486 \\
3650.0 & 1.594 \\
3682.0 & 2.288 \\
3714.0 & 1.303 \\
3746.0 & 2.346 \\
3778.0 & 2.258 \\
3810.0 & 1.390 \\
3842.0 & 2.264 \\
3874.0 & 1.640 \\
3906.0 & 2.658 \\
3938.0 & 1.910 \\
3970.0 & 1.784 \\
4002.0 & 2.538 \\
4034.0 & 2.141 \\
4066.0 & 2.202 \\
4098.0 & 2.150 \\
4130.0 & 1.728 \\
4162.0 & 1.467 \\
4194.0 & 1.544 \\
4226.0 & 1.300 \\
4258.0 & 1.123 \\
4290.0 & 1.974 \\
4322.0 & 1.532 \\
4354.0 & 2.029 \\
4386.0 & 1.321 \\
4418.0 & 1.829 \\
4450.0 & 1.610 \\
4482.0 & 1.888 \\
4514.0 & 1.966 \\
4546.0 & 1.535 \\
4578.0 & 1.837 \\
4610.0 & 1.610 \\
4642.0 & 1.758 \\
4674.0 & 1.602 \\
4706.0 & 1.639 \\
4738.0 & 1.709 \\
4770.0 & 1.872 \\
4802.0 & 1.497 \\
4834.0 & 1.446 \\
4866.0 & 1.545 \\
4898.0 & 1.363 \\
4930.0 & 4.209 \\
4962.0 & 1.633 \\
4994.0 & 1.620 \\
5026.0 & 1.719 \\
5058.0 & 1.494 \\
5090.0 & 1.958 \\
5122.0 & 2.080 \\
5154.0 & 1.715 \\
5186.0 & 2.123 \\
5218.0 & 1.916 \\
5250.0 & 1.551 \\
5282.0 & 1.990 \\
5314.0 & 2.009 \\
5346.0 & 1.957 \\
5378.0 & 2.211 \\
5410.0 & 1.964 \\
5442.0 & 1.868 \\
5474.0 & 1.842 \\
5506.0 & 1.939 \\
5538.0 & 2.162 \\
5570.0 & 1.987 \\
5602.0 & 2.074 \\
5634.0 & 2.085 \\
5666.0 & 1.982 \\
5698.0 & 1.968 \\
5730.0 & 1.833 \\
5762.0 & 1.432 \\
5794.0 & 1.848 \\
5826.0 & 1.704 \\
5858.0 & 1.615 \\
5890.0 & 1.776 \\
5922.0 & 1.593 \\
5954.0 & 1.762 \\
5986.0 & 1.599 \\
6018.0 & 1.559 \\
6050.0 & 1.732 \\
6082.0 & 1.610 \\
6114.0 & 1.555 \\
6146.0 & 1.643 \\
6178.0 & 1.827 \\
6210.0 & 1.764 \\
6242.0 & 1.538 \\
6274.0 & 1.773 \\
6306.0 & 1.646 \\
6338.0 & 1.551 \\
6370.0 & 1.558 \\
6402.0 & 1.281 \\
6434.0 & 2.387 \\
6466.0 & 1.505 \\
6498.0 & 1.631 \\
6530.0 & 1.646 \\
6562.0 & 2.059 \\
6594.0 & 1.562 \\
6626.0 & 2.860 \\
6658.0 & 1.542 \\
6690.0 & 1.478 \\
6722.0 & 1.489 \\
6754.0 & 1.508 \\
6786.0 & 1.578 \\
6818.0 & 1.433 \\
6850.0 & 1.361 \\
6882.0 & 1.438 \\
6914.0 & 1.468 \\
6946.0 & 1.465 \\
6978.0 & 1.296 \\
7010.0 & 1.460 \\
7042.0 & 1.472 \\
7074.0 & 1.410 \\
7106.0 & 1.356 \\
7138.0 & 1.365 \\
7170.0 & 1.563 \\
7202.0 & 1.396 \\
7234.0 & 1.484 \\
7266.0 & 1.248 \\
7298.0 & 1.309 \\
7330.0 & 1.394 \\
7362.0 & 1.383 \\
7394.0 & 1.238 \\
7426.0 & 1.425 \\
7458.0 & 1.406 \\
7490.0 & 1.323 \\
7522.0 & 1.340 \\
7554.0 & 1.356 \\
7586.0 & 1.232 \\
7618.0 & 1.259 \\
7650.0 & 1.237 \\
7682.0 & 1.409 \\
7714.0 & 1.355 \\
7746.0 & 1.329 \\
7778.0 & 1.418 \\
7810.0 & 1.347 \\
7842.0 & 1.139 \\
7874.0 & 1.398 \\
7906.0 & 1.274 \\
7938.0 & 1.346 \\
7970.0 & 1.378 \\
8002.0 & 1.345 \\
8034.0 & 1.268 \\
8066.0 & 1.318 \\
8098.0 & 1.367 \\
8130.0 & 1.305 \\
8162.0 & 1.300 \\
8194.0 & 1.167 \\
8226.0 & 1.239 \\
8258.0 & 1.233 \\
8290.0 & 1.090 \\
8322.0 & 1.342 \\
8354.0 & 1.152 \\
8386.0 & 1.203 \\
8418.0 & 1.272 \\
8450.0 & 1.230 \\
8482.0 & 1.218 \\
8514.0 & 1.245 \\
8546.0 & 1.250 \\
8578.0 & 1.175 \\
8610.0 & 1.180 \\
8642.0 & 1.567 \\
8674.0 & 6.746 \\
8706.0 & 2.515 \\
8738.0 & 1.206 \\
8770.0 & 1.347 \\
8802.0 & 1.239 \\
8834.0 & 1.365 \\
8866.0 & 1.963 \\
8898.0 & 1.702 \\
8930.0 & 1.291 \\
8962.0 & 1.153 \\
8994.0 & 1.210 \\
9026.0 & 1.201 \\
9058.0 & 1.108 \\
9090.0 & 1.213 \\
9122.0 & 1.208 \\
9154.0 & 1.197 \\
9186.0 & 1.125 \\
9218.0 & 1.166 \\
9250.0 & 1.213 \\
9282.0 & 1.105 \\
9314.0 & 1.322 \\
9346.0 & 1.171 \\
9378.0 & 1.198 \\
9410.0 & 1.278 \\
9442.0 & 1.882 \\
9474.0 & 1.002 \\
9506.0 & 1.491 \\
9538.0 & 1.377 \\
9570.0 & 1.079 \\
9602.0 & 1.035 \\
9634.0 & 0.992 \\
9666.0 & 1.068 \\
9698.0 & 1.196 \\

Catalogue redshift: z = 0.321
